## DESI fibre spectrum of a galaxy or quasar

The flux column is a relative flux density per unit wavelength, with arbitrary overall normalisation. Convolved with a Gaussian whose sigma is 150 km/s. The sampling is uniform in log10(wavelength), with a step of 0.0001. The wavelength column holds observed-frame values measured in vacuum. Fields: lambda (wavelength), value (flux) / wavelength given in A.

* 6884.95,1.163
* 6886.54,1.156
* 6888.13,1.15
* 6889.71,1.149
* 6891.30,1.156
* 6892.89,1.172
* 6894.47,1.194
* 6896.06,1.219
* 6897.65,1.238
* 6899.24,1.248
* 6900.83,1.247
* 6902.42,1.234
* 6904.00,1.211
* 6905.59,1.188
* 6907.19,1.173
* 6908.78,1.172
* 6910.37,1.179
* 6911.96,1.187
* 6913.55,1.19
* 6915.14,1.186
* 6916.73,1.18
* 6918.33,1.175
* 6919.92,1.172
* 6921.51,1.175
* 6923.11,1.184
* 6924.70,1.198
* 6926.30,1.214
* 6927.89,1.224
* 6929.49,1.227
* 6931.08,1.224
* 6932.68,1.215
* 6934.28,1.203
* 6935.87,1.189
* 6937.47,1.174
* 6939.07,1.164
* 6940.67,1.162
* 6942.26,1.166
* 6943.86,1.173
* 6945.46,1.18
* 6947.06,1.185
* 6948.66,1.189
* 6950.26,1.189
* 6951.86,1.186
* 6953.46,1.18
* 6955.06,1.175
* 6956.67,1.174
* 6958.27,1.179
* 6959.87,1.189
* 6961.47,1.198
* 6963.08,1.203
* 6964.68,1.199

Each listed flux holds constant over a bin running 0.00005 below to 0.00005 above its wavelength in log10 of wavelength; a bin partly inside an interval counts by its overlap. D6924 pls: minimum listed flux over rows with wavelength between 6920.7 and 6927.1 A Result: 1.175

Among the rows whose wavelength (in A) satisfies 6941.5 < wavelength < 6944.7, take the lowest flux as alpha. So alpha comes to 1.166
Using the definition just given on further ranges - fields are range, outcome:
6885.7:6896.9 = 1.149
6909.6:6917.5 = 1.179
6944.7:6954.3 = 1.18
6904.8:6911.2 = 1.172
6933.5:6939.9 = 1.164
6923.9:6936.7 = 1.189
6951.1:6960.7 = 1.174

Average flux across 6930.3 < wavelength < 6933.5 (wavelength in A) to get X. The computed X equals 1.22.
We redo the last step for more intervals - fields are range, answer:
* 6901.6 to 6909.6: 1.2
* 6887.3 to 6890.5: 1.15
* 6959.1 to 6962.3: 1.19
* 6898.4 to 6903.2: 1.24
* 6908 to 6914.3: 1.18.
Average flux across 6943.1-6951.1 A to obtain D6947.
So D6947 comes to 1.18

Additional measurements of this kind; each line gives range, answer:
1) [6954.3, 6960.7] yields 1.18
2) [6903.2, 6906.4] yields 1.2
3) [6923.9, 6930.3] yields 1.22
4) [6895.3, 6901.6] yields 1.24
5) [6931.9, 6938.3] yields 1.19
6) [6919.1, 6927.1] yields 1.19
